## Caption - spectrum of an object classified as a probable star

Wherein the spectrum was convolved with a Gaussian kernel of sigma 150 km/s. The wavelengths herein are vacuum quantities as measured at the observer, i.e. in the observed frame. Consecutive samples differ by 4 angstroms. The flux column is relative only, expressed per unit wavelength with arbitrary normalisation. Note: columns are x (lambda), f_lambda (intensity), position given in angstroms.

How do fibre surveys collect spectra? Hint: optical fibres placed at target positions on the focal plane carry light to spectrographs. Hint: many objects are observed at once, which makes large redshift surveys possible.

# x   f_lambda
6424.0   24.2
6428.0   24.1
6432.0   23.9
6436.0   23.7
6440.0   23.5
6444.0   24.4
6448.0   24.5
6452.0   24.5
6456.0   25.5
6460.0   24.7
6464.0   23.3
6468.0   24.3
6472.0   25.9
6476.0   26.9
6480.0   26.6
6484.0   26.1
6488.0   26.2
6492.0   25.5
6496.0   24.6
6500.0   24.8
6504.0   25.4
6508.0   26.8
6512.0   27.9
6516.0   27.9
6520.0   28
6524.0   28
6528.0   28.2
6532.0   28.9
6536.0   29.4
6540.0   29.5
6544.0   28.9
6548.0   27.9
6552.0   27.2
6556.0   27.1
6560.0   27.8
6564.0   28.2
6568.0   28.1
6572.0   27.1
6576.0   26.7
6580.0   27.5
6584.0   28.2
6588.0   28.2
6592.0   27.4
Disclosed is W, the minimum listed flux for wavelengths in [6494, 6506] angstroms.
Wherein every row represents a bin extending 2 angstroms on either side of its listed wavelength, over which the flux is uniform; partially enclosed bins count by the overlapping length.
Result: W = 24.6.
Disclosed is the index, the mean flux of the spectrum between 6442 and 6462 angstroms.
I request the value 24.7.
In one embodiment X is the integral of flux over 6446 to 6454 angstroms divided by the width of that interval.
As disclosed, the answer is 24.5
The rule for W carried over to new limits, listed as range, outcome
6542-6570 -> 27.1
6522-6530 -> 28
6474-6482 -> 26.6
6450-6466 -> 23.3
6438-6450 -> 23.5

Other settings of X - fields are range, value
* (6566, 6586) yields 27.5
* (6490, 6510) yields 25.4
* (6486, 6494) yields 25.9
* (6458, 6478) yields 25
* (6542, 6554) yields 28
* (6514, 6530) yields 28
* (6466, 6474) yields 25.1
